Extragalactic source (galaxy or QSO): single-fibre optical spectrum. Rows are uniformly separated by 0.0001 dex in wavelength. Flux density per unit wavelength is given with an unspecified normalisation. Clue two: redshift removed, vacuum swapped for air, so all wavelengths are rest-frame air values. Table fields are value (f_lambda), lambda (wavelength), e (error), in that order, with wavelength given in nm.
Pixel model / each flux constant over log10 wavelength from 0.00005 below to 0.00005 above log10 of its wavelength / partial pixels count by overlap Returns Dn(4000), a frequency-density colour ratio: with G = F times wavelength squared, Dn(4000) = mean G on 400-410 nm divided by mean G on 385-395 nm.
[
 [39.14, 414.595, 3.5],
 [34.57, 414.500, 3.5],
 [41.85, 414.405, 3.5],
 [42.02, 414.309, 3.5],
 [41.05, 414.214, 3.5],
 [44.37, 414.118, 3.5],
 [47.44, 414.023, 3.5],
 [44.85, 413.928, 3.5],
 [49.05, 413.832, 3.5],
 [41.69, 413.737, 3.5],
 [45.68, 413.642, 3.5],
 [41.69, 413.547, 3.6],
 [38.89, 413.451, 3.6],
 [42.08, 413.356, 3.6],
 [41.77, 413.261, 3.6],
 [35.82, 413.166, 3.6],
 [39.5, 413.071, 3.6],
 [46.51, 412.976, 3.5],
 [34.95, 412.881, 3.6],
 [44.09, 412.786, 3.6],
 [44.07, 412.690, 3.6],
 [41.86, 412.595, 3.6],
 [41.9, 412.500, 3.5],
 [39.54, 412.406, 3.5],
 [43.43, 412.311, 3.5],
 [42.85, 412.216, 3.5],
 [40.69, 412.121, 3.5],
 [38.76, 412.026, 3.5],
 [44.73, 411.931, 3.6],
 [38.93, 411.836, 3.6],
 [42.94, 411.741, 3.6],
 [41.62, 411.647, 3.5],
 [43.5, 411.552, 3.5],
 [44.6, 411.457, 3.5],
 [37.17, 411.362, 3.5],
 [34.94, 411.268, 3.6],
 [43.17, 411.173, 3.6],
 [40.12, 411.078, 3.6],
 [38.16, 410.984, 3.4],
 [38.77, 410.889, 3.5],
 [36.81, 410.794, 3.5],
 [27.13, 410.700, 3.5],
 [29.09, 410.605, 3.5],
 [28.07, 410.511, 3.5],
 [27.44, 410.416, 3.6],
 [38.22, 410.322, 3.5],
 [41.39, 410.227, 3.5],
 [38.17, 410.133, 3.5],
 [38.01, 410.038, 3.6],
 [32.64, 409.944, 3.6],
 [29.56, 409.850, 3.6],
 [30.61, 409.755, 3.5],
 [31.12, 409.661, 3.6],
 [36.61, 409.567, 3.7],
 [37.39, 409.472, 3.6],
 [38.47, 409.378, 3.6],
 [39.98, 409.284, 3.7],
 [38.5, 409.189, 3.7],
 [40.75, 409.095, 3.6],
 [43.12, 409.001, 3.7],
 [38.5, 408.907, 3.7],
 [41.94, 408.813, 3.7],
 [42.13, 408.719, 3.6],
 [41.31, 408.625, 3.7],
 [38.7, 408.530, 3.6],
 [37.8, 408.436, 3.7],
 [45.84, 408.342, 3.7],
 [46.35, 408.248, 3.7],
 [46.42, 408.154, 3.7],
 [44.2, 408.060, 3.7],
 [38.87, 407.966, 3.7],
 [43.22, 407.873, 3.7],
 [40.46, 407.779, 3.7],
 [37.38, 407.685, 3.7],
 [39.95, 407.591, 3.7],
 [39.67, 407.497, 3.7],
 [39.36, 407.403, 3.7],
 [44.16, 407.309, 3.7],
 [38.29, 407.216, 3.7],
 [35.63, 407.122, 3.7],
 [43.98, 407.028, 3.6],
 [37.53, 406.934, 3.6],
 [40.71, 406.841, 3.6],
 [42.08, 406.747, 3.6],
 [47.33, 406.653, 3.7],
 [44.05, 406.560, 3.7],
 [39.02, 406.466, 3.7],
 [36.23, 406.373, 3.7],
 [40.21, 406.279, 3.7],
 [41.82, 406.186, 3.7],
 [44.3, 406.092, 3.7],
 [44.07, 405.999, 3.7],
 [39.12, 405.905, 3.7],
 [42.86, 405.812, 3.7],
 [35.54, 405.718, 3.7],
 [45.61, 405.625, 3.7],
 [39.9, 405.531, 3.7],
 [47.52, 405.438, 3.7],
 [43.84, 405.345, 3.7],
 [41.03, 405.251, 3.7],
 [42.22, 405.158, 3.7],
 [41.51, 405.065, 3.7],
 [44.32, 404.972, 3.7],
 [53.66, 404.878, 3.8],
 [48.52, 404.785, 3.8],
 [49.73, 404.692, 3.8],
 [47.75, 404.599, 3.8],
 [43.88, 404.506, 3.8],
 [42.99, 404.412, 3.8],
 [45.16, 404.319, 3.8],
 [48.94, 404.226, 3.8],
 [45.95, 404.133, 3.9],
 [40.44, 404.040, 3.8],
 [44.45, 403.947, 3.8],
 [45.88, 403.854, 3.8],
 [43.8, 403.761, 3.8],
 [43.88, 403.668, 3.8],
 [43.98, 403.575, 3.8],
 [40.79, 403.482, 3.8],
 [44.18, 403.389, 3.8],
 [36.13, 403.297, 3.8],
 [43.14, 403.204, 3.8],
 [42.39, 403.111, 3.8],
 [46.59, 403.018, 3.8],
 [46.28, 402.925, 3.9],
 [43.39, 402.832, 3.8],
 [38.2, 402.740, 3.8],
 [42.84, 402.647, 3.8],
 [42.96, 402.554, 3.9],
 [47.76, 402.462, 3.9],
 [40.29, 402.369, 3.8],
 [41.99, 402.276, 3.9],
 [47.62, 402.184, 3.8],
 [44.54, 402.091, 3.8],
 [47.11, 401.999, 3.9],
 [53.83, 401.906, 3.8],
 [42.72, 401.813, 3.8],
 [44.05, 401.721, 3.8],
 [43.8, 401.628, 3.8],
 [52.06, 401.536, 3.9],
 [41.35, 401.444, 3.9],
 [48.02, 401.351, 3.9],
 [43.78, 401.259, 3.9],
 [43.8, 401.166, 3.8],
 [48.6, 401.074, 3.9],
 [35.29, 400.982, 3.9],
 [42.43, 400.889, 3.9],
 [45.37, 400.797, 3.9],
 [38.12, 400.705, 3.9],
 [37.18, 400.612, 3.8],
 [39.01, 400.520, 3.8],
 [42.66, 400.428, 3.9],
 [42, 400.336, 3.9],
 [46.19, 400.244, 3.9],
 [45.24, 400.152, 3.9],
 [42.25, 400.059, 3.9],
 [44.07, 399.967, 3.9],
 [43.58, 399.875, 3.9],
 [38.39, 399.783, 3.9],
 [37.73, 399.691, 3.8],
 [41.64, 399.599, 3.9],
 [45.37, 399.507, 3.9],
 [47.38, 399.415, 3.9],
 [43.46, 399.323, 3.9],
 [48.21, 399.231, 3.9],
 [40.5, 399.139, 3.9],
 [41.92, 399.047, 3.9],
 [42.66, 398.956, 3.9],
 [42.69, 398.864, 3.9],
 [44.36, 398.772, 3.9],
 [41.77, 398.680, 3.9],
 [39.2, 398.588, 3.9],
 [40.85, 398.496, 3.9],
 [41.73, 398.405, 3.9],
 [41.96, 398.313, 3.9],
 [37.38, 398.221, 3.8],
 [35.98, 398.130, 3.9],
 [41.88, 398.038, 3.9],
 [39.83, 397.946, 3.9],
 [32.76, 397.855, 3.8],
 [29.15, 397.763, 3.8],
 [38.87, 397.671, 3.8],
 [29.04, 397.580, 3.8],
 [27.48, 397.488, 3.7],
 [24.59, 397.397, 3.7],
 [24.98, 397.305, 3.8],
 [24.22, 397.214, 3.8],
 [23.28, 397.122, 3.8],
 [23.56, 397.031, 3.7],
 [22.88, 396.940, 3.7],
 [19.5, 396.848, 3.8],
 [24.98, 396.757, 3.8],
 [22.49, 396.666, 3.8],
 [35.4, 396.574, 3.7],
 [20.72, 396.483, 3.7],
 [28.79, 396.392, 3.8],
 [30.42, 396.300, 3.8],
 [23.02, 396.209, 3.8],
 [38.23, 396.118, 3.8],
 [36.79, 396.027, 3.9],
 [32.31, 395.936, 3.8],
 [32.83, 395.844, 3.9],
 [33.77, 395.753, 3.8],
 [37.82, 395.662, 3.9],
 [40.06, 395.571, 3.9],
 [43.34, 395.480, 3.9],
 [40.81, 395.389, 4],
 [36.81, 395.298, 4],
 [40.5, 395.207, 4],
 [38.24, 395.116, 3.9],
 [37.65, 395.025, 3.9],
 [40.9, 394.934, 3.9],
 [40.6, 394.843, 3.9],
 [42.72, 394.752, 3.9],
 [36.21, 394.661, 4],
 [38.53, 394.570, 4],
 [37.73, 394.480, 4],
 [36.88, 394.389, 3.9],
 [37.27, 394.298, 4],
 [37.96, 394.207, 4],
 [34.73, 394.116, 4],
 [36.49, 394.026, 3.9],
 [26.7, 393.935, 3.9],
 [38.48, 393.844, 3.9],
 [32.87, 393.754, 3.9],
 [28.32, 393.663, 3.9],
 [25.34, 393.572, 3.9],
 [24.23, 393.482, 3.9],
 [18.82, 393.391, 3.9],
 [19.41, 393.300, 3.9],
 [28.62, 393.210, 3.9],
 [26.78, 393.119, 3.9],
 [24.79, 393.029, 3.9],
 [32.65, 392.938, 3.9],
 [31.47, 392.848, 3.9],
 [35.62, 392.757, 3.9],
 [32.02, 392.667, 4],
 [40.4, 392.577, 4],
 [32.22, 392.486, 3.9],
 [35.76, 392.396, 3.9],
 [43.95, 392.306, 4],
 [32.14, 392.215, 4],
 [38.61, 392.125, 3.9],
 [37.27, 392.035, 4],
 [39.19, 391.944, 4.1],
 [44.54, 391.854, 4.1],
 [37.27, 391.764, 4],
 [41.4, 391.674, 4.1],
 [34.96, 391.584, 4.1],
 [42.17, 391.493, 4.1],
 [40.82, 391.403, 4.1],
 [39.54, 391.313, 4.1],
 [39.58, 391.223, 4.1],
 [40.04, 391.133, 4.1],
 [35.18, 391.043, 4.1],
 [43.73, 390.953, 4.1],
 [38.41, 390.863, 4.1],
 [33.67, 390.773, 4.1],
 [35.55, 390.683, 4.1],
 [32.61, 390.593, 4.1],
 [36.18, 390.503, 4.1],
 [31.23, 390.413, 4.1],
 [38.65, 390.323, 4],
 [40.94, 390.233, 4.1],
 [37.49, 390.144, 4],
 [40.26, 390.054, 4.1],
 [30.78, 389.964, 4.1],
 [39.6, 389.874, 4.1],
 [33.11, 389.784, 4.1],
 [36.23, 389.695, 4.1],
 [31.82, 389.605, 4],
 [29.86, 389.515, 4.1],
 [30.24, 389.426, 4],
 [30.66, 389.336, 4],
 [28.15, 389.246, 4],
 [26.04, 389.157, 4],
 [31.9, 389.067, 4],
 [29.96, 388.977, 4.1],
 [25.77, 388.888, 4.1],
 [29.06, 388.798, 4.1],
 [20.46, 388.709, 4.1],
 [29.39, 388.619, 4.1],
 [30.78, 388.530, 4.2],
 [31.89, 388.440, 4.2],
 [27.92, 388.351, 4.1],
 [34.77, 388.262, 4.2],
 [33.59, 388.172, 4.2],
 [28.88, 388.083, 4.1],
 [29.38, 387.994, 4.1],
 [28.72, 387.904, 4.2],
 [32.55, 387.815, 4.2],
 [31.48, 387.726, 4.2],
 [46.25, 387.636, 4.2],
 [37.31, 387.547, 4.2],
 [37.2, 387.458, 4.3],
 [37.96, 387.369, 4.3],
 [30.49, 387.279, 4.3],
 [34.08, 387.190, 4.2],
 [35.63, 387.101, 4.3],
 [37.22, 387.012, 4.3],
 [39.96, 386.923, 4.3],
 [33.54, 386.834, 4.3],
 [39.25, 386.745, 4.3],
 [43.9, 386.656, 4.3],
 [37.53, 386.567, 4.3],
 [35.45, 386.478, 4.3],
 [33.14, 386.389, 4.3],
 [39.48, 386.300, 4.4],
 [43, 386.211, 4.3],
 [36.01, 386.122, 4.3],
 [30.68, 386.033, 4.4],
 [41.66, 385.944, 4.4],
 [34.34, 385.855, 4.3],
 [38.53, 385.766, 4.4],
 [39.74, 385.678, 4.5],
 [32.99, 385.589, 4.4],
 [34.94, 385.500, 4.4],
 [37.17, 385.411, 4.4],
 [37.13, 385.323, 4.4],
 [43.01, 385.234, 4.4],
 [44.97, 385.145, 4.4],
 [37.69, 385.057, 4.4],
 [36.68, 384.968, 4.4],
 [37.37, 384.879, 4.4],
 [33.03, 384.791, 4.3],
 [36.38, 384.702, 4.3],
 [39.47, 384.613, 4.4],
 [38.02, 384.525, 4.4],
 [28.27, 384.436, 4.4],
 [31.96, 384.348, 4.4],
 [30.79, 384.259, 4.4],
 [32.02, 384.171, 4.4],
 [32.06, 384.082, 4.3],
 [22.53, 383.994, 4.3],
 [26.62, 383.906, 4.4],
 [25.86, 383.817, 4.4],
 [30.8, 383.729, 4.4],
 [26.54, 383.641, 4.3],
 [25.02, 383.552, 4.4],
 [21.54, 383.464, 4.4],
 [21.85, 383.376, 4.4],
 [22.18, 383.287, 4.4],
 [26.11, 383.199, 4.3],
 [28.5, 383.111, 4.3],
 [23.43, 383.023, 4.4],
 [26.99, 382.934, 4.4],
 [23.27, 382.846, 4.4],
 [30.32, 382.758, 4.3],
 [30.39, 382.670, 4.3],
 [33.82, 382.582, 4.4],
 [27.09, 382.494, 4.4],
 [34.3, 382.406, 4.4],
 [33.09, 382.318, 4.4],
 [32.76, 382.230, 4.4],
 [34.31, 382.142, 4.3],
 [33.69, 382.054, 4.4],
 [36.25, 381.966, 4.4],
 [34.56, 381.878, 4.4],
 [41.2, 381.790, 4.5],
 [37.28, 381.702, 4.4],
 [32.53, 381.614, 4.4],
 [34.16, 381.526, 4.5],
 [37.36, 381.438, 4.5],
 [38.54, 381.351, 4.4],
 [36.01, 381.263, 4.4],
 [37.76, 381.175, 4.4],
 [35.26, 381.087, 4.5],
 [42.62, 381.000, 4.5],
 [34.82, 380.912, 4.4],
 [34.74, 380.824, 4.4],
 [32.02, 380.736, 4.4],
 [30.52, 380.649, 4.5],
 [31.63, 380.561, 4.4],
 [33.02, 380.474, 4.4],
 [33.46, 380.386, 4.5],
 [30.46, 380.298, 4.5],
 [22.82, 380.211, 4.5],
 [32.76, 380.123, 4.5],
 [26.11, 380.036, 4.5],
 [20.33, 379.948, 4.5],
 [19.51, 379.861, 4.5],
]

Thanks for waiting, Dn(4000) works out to 1.31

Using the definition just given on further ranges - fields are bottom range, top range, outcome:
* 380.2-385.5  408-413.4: 1.39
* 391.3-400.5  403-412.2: 1.21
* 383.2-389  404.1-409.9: 1.38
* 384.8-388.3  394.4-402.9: 1.13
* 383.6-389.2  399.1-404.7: 1.39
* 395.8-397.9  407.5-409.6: 1.54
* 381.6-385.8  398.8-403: 1.48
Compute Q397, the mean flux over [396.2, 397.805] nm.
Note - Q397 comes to 26.4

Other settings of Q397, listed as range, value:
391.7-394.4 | 33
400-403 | 43.8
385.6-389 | 34.4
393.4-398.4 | 33.1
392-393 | 35.5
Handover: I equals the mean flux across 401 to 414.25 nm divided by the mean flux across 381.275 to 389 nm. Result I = 1.26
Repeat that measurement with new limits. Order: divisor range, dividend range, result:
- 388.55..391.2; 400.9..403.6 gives 1.32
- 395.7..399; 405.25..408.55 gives 1.28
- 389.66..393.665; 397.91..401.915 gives 1.22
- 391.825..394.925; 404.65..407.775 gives 1.24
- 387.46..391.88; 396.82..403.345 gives 1.17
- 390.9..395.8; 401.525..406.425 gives 1.23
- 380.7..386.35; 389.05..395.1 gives 1.05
